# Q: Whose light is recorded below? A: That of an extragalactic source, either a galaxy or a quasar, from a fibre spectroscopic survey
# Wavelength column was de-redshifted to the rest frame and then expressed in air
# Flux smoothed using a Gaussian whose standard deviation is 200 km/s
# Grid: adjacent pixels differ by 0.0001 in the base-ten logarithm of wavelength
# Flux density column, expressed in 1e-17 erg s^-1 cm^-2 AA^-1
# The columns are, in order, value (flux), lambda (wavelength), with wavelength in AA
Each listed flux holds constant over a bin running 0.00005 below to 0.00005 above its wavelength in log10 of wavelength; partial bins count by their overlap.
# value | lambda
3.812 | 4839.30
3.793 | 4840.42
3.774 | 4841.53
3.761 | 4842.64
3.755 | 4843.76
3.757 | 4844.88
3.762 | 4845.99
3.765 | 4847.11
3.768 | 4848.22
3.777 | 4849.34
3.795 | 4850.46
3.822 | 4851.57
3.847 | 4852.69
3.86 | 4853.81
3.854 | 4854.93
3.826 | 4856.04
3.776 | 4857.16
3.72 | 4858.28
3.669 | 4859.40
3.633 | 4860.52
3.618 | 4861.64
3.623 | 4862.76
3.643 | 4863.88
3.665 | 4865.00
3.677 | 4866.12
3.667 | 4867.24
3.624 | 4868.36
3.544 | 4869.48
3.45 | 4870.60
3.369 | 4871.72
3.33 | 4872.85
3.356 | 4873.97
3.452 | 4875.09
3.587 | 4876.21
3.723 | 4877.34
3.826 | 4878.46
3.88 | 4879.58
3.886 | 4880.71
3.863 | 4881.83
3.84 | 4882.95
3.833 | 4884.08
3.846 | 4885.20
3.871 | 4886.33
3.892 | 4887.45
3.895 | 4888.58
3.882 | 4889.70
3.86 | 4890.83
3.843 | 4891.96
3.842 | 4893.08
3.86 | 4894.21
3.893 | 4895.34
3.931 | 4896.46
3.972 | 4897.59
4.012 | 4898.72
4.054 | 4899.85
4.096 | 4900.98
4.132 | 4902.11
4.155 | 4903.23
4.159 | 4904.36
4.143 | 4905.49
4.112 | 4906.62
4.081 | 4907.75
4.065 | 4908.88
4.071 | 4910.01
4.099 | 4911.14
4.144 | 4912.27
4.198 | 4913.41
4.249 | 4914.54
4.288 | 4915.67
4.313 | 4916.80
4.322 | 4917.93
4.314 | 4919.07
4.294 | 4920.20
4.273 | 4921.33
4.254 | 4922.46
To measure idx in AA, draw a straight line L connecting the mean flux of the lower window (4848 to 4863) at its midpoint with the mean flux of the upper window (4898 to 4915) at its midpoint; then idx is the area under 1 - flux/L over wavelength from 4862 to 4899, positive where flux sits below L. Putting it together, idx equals 1.8 AA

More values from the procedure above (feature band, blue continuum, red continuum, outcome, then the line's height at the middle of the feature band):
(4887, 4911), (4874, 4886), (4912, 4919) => 0.1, 4.02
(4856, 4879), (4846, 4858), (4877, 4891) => 1.4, 3.83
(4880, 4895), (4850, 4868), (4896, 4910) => 0.3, 3.95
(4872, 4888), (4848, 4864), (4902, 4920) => 0.9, 3.94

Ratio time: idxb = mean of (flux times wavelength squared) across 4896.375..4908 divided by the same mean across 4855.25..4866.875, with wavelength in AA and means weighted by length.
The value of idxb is 1.1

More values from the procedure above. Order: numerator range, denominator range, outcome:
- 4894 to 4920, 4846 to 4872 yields 1.14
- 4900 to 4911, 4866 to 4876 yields 1.19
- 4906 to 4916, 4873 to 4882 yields 1.14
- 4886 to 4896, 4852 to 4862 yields 1.05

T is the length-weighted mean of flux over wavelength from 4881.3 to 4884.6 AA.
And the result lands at 3.84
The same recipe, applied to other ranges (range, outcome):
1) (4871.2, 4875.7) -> 3.38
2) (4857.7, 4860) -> 3.69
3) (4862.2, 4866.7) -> 3.65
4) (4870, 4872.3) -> 3.4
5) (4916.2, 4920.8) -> 4.31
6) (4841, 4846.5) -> 3.76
